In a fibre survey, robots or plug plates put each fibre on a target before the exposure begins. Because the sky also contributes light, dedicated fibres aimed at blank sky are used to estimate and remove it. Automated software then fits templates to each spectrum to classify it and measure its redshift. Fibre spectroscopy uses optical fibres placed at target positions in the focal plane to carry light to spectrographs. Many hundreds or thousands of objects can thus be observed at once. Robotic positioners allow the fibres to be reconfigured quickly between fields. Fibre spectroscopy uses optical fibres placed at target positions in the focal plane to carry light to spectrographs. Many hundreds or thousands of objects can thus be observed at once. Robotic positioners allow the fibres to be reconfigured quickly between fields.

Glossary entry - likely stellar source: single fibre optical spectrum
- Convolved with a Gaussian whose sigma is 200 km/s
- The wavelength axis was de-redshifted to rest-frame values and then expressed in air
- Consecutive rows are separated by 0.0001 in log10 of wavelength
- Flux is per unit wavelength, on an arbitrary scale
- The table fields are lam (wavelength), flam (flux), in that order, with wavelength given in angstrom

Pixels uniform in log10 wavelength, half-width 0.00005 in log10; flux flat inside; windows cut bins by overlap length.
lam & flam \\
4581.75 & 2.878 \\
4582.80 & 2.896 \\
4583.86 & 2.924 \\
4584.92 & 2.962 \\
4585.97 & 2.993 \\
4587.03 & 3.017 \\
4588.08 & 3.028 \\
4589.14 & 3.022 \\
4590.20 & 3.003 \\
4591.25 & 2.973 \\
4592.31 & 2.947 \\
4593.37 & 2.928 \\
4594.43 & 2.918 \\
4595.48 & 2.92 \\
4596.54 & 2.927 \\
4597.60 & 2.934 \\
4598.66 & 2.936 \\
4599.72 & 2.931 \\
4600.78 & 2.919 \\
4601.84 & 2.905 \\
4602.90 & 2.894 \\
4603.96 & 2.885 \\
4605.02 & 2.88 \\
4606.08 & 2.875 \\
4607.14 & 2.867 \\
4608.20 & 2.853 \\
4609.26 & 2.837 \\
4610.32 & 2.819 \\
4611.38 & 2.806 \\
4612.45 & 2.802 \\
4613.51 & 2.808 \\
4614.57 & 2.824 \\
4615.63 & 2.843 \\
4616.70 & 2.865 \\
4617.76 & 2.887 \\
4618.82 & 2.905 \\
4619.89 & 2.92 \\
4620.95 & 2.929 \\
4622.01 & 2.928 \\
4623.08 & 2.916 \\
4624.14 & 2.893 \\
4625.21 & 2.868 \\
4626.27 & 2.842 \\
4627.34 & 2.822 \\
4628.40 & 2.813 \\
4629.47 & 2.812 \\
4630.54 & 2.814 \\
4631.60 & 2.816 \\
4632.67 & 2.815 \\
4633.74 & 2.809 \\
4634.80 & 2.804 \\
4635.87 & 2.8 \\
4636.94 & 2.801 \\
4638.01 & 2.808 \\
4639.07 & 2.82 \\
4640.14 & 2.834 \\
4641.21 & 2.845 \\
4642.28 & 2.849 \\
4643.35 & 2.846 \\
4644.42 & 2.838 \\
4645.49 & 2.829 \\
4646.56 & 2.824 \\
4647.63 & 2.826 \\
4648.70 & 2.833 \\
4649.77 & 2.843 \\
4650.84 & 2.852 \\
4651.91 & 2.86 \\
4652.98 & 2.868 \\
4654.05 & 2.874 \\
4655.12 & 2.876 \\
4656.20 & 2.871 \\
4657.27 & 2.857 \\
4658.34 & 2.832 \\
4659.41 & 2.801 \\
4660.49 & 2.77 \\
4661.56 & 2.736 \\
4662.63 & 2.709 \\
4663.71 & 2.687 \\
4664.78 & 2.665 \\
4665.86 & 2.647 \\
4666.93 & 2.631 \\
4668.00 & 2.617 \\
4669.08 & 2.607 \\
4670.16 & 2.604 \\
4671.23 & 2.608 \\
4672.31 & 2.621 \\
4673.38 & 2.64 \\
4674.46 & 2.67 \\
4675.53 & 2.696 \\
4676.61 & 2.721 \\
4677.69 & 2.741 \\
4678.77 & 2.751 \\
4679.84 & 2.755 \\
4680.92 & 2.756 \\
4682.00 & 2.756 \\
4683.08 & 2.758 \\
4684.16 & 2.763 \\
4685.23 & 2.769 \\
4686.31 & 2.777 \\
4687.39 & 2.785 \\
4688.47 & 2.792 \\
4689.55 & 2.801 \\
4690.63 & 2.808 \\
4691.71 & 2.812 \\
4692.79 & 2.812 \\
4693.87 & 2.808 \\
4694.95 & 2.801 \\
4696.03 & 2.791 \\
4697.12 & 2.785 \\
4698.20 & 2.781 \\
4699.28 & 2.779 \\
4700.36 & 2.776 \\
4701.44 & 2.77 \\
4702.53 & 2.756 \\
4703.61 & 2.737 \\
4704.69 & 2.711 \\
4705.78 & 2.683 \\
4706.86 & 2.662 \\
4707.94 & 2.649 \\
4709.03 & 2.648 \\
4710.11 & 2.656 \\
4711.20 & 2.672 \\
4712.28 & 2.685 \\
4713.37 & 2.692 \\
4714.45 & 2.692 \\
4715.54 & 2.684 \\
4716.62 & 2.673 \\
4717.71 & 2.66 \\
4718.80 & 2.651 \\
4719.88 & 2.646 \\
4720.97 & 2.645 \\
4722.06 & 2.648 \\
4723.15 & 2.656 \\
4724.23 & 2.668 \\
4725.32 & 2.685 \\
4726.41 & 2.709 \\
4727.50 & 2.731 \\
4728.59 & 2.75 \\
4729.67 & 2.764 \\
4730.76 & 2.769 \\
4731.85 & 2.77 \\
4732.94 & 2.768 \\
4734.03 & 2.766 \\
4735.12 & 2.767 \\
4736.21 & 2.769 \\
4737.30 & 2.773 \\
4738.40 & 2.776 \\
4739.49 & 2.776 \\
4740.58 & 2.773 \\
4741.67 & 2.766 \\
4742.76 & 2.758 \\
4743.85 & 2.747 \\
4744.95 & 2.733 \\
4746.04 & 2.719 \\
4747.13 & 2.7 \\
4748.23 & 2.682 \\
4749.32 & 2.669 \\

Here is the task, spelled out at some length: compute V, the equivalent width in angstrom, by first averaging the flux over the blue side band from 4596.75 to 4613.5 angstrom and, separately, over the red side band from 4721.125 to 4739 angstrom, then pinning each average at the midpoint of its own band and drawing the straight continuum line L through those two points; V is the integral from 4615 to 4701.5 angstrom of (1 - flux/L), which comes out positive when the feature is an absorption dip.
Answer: 0.7 angstrom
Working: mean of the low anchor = 2.87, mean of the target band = 2.79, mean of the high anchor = 2.73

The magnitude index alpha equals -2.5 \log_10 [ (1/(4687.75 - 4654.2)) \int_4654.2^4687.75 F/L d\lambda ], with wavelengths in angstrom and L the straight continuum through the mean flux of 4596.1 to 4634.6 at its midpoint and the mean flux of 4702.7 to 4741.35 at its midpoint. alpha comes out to 0.02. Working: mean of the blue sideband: 2.87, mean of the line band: 2.73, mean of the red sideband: 2.71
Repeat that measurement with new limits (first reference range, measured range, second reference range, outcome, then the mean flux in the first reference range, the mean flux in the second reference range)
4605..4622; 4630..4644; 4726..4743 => 0.008 mag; 2.86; 2.76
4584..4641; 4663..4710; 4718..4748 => 0.025 mag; 2.88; 2.73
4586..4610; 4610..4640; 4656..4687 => 0.003 mag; 2.93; 2.72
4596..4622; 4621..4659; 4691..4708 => -0.002 mag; 2.88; 2.76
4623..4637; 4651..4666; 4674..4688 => -0.004 mag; 2.83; 2.75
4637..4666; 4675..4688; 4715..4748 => 0.011 mag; 2.81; 2.72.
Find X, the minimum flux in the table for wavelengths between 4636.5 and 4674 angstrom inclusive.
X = 2.604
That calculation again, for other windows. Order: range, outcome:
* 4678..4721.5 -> 2.645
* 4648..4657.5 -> 2.833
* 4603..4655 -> 2.8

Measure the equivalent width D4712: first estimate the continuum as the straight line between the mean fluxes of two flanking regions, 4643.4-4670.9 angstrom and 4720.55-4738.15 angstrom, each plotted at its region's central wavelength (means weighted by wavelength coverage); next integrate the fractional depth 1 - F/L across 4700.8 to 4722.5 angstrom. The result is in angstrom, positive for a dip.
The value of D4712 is 0.5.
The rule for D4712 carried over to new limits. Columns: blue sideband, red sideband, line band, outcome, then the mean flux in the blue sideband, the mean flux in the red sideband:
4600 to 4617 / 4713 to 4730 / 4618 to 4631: -0.19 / 2.86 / 2.68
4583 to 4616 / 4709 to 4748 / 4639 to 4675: 0.72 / 2.91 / 2.72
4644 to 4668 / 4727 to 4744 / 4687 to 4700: -0.07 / 2.79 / 2.77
